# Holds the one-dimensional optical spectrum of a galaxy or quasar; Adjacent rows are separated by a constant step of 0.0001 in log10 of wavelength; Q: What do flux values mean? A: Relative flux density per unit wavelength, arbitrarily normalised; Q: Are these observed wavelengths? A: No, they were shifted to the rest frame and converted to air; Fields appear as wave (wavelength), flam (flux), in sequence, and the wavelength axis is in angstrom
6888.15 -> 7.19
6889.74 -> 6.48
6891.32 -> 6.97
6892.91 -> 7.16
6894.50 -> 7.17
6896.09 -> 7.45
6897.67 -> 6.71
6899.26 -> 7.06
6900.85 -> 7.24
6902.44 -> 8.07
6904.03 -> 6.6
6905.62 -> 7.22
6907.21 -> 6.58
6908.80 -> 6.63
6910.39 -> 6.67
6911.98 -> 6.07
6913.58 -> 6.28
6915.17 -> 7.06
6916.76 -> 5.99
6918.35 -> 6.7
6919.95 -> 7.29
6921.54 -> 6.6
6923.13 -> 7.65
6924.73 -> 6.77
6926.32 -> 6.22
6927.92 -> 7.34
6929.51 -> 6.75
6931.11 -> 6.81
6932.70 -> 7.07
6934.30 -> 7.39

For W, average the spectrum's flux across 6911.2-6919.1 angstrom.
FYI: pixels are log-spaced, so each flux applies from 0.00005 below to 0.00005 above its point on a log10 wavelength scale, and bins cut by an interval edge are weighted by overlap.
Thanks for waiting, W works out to 6.42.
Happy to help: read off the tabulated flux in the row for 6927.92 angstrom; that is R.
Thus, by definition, 7.34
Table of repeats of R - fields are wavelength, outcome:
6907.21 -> 6.58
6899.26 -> 7.06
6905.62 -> 7.22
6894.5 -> 7.17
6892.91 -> 7.16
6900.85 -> 7.24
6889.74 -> 6.48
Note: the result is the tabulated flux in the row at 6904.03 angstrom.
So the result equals 6.6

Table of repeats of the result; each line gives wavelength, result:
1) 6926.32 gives 6.22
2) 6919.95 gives 7.29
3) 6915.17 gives 7.06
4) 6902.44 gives 8.07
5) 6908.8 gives 6.63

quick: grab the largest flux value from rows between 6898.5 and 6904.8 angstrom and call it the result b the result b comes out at 8.07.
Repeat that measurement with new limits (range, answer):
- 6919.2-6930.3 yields 7.65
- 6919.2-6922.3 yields 7.29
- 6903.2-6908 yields 7.22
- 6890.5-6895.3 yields 7.17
